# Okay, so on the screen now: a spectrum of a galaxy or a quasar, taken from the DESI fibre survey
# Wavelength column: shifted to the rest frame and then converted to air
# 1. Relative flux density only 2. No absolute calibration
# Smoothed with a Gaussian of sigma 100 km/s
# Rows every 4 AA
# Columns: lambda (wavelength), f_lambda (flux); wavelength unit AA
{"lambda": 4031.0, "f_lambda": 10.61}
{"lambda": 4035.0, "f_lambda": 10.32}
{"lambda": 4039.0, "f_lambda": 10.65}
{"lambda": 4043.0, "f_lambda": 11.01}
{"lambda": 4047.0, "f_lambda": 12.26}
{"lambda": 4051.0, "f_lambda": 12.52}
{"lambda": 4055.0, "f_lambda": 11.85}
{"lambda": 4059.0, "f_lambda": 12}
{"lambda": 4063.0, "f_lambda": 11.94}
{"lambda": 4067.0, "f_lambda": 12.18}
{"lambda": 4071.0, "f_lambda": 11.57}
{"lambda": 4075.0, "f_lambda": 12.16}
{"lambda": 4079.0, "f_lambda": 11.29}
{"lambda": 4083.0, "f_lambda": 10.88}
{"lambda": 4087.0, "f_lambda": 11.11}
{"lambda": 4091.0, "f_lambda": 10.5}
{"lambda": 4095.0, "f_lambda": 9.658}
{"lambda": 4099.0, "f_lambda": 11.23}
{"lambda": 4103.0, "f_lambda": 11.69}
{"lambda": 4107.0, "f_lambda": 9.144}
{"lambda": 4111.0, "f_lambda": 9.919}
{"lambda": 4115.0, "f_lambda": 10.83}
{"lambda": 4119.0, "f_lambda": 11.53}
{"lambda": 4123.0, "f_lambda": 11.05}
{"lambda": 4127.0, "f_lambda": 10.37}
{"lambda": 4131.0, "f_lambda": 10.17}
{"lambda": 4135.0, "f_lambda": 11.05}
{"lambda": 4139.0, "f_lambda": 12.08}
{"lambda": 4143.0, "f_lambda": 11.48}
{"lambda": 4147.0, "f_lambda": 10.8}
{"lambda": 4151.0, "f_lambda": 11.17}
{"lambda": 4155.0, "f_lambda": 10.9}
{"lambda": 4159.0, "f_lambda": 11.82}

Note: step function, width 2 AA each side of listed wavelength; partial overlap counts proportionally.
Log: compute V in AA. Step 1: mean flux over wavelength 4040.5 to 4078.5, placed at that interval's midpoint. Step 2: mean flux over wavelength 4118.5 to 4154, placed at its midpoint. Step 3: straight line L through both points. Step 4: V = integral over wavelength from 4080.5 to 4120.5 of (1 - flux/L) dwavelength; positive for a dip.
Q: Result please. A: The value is 2.8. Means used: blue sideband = 11.9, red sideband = 11.1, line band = 10.6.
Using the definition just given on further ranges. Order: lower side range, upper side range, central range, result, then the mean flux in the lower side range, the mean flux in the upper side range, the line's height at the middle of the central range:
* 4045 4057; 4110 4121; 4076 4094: 0.86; 12.2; 10.8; 11.5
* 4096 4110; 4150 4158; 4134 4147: -0.58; 10.6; 11.1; 11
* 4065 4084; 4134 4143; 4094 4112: 1.92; 11.7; 11.6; 11.6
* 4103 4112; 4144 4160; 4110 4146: -1.55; 9.97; 11.2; 10.5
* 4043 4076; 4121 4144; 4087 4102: 1.16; 12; 11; 11.5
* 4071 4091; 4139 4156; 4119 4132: 0.61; 11.3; 11.2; 11.2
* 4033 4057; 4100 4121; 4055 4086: -1.60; 11.4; 10.7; 11.1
